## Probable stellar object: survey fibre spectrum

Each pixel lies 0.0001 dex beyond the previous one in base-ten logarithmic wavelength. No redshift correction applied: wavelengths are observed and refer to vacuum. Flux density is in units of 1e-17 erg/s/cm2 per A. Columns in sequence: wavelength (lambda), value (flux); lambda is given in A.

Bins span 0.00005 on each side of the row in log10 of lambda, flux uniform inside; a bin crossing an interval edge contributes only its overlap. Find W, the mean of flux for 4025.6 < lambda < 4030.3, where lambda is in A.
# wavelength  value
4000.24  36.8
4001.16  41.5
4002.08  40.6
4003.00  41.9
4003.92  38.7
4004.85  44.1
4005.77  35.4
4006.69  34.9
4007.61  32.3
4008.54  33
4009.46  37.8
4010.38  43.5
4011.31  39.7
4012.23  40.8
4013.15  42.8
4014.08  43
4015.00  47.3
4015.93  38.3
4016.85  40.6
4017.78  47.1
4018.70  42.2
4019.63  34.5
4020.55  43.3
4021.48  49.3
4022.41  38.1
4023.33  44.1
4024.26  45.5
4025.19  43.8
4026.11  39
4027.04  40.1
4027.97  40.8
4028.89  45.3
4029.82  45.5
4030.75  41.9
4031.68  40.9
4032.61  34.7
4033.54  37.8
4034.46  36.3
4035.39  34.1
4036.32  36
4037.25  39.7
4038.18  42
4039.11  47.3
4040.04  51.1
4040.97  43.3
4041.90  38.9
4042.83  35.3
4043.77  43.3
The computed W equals 42.2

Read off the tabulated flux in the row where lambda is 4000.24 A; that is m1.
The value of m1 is 36.8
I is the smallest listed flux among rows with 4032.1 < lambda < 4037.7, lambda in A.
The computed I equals 34.1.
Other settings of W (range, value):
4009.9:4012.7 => 41.4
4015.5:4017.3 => 39.6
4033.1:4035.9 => 36.1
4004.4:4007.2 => 38.1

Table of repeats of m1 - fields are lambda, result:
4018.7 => 42.2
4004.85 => 44.1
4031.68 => 40.9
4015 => 47.3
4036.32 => 36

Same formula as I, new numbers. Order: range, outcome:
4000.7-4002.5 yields 40.6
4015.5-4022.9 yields 34.5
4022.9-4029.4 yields 39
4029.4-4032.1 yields 40.9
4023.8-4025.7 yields 43.8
